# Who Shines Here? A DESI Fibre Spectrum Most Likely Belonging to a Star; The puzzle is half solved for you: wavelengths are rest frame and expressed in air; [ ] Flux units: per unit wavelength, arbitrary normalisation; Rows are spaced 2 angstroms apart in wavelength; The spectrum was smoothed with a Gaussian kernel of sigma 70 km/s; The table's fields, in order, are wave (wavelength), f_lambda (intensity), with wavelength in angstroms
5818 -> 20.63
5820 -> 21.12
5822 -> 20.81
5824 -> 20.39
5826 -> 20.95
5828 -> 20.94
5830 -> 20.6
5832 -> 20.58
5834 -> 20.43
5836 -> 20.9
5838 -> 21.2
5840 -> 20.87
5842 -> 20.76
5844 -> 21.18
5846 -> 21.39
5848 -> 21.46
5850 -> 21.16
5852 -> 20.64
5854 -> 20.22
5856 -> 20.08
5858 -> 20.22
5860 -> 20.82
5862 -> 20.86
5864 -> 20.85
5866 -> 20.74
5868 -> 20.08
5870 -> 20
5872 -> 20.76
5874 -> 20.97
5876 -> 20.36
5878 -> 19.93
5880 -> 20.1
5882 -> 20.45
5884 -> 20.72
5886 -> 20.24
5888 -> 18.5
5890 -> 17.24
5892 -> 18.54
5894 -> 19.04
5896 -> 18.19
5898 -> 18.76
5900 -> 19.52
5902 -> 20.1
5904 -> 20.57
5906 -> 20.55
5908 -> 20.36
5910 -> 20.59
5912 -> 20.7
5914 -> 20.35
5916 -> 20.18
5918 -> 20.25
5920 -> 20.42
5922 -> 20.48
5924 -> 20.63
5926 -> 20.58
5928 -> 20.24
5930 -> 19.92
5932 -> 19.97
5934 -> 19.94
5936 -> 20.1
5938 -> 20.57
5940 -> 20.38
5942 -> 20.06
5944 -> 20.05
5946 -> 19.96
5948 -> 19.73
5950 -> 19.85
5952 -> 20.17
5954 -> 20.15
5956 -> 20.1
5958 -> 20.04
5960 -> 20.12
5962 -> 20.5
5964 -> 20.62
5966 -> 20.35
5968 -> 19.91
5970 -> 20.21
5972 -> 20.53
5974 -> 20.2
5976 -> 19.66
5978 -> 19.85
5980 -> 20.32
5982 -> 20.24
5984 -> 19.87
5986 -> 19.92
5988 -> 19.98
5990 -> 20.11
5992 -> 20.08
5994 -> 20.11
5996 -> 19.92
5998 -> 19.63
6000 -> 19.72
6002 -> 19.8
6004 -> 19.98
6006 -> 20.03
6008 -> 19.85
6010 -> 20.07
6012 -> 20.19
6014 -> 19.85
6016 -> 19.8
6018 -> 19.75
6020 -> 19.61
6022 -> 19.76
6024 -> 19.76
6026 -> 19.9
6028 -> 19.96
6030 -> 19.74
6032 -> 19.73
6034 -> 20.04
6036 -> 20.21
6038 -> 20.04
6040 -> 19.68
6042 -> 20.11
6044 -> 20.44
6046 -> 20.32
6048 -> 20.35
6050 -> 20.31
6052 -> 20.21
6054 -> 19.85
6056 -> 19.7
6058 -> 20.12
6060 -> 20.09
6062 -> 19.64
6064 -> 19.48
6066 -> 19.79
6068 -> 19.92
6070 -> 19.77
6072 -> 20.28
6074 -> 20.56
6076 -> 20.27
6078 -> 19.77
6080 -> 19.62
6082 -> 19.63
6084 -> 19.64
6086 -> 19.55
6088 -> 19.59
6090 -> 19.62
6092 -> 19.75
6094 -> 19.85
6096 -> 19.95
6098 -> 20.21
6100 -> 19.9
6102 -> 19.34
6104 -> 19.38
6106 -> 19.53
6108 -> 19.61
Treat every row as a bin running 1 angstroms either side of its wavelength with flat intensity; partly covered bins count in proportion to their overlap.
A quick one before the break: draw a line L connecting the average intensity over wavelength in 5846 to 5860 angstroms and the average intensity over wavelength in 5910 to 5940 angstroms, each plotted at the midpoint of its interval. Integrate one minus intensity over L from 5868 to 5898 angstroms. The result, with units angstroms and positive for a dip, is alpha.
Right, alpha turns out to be 1.3 angstroms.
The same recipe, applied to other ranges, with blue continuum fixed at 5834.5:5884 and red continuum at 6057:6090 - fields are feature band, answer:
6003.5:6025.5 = 0.2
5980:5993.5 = 0.1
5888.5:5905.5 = 1.2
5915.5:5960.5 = 0.4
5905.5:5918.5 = 0.0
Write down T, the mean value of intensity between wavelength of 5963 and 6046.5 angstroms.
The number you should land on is 20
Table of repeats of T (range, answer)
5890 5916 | 19.7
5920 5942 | 20.3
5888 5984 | 20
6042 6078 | 20.1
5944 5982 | 20.1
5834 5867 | 20.8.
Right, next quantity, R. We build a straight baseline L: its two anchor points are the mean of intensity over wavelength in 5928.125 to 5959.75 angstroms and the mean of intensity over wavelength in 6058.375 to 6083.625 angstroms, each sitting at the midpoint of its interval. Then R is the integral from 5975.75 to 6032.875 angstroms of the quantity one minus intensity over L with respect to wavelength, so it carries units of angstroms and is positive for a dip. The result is 0.2 angstroms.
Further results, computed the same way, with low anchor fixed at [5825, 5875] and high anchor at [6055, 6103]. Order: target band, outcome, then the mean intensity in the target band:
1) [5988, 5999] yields 0.1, 20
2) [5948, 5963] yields 0.2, 20.1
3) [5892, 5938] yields 1.0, 20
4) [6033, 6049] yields -0.1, 20.1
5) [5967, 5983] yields 0.1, 20.1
